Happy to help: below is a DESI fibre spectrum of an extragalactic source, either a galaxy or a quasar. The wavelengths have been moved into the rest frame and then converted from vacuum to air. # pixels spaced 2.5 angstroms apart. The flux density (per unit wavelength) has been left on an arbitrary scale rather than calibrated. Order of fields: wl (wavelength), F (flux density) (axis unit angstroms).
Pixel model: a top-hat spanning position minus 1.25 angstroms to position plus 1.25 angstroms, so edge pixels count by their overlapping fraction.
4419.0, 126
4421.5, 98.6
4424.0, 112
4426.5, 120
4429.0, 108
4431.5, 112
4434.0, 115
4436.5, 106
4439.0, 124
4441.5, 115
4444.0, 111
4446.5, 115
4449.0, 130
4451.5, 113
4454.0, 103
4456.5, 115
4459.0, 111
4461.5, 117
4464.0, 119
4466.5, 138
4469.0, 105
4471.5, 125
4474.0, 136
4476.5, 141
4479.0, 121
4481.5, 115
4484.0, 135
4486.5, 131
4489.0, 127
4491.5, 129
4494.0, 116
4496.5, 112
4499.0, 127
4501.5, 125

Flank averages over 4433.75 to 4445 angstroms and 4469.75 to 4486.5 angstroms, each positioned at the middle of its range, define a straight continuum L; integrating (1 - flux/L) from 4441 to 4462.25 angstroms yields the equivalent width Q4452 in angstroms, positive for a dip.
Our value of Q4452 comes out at 0.8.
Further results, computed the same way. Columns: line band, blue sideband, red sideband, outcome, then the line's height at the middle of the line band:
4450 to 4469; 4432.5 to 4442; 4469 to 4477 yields 1.17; 124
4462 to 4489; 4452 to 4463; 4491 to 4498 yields -2.69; 115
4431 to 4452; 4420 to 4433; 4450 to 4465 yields -0.77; 112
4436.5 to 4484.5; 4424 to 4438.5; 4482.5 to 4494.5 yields 0.30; 121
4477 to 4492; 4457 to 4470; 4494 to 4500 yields -1.09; 118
